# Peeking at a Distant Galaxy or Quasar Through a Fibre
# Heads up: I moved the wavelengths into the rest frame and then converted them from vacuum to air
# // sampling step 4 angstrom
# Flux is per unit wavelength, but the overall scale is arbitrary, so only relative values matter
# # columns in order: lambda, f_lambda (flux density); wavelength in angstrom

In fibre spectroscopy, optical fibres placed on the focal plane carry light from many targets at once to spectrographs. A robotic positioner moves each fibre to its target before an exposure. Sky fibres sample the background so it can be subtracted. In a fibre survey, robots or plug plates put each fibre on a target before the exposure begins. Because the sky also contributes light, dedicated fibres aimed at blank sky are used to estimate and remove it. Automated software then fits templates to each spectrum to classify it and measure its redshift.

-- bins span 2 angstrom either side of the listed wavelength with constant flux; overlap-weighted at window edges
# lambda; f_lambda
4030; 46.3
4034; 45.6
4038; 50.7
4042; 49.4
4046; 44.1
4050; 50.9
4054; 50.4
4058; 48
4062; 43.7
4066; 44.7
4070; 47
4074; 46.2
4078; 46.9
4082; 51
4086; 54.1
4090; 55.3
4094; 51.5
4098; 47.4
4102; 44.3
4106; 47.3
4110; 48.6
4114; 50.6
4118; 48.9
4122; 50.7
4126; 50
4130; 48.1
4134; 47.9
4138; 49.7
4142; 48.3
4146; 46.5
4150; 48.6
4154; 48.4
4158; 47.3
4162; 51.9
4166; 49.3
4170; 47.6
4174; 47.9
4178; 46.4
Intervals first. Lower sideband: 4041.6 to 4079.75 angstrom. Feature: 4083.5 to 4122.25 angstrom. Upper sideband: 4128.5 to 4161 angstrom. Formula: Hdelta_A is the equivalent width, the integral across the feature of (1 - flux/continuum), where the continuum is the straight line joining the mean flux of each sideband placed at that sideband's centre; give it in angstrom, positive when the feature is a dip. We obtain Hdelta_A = -1.81 angstrom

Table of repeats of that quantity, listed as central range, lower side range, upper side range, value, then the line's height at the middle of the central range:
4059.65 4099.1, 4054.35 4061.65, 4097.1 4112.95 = -1.2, 47.4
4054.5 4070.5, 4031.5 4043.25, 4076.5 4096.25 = 1.3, 50.2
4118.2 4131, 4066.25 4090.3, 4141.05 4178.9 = -0.2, 48.7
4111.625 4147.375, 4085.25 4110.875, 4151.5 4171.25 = 0.2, 49.3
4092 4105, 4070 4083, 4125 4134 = 0.1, 48.1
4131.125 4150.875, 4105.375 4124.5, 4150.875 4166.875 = 0.4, 49.3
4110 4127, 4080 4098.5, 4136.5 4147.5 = 0.0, 50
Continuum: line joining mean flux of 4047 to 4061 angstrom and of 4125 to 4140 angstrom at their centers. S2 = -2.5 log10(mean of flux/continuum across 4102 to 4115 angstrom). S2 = 0.02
